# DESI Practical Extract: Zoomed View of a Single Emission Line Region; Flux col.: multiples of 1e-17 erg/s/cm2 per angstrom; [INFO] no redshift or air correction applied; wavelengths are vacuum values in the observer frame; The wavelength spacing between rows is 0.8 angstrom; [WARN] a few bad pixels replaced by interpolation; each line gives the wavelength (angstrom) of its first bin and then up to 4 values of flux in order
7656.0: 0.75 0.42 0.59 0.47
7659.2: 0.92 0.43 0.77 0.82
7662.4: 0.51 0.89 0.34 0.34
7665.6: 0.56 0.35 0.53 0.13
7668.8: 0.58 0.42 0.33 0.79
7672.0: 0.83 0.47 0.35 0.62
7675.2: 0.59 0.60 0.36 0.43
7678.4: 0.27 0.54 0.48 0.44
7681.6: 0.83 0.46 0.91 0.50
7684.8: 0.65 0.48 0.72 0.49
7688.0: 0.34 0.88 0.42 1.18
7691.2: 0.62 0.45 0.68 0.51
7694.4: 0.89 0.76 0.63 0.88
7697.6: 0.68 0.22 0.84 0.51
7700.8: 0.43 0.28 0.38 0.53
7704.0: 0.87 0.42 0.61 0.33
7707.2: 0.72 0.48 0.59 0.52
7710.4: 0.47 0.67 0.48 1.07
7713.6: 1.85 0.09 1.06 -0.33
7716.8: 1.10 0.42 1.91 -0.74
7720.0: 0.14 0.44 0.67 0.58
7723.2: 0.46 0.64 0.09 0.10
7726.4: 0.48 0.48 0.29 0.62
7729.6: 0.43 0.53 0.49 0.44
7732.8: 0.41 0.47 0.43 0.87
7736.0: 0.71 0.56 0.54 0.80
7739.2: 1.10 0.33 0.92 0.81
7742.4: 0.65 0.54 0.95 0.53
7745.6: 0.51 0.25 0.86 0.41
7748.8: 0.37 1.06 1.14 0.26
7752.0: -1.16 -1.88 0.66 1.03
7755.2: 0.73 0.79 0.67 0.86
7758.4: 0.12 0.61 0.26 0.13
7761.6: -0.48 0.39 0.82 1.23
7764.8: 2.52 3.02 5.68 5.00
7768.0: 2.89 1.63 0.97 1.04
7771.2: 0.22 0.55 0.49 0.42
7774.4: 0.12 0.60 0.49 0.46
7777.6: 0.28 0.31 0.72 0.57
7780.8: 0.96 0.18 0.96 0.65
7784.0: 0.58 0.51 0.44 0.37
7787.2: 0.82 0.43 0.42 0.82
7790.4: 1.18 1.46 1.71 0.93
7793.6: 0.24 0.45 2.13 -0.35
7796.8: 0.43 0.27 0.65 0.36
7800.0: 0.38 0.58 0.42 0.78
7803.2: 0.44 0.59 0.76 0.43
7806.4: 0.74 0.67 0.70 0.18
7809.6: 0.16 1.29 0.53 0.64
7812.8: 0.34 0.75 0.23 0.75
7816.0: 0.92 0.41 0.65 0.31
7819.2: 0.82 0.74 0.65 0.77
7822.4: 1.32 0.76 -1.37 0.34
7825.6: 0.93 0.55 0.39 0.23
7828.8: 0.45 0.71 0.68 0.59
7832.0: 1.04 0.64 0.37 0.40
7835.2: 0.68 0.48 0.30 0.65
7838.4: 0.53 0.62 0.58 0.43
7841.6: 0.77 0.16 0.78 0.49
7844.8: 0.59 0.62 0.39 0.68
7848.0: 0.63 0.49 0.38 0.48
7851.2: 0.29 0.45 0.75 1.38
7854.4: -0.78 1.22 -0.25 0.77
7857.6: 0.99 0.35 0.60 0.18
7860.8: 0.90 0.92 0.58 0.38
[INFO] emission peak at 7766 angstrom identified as H-alpha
